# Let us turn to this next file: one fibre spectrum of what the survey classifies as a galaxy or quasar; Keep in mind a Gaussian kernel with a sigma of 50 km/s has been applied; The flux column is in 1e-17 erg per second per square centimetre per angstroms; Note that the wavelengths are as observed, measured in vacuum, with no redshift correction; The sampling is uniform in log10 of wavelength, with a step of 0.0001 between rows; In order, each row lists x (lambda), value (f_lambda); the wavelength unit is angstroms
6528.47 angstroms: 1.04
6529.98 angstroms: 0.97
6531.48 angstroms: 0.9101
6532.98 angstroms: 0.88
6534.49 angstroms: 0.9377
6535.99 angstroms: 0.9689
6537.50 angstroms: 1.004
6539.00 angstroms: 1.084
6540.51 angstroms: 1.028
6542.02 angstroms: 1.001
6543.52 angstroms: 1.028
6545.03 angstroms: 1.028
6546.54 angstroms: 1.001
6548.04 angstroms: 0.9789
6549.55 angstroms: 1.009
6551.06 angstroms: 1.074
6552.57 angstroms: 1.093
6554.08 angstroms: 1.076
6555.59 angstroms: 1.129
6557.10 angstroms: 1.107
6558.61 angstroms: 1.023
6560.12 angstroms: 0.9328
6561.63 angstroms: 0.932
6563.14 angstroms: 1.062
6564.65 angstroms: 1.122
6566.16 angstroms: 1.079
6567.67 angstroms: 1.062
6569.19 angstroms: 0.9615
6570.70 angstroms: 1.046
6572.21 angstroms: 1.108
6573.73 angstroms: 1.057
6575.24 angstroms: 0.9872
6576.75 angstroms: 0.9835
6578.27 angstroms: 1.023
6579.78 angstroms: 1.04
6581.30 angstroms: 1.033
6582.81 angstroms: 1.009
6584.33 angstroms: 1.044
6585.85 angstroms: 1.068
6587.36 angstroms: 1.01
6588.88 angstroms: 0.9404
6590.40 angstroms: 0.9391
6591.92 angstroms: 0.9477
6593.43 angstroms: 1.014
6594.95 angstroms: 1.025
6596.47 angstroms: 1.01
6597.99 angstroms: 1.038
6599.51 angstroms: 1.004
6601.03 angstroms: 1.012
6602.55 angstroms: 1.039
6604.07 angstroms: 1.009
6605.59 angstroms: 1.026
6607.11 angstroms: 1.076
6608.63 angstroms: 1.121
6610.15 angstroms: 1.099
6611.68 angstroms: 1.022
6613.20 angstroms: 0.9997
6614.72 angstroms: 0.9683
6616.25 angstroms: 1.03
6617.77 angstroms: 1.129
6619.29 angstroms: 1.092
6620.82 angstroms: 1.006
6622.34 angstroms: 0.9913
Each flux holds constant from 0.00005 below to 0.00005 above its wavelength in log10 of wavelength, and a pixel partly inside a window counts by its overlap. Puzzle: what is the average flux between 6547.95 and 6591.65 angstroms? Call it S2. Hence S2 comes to 1.03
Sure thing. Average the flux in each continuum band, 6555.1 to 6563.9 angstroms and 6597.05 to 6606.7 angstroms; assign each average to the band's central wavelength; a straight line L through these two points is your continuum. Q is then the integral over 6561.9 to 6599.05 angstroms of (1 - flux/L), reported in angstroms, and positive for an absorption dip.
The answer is 0.1 angstroms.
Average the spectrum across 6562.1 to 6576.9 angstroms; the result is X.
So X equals 1.05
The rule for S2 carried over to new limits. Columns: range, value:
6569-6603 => 1.02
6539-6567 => 1.04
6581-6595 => 1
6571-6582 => 1.03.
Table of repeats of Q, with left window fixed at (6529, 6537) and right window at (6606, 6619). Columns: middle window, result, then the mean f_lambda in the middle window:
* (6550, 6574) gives -1.77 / 1.05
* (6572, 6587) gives -0.37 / 1.03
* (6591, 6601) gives 0.25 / 1.01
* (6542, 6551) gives -0.52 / 1.01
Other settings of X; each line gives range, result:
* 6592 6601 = 1.01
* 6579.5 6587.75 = 1.03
